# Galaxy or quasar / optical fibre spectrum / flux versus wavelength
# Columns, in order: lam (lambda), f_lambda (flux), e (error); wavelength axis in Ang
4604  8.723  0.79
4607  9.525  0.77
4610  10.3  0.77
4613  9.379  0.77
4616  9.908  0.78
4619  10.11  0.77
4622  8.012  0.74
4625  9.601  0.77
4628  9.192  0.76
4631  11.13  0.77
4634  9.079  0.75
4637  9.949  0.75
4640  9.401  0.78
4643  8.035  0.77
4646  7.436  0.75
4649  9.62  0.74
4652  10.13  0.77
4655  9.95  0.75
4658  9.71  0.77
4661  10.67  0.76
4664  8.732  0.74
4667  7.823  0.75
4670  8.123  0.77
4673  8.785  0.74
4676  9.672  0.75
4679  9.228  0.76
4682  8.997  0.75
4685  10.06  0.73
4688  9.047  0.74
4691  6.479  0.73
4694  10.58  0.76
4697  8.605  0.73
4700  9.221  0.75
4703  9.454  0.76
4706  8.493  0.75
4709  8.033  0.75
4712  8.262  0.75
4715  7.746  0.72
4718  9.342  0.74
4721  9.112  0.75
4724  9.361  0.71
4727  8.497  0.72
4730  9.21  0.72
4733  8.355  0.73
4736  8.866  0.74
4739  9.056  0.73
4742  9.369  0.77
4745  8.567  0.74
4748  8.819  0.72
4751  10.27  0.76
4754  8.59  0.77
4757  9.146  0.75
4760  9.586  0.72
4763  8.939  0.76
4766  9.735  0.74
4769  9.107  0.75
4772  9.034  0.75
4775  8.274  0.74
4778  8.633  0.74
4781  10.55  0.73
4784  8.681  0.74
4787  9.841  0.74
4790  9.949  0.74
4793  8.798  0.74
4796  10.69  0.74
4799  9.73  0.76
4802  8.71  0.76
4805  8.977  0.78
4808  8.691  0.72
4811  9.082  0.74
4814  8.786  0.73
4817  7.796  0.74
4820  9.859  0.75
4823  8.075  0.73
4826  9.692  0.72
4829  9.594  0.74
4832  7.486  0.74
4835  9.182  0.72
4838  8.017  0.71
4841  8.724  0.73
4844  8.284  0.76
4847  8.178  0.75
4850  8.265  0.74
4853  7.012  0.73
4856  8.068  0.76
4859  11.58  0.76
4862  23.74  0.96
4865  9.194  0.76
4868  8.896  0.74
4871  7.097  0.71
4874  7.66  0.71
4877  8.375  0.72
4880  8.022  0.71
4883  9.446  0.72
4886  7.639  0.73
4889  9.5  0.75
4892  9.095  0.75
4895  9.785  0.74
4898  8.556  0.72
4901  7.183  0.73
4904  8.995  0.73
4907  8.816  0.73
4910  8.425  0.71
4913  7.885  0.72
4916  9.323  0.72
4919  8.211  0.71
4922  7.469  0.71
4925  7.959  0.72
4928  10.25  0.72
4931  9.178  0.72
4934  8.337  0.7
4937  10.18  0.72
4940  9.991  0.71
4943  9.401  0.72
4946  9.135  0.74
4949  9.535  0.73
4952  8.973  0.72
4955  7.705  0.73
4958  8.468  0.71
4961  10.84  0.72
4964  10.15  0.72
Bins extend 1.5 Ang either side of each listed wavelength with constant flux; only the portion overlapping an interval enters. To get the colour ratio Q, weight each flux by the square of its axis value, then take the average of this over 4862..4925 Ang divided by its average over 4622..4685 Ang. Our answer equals 1.1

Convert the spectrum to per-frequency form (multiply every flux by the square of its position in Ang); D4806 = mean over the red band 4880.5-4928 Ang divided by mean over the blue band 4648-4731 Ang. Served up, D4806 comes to 1.0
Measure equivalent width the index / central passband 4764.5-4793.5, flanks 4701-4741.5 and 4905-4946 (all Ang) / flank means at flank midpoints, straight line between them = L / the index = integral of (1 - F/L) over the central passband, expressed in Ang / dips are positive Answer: -1.5 Ang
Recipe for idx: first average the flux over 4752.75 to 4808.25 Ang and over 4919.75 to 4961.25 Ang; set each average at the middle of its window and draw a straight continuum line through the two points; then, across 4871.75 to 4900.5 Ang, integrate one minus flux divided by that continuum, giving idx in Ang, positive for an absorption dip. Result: 1.7 Ang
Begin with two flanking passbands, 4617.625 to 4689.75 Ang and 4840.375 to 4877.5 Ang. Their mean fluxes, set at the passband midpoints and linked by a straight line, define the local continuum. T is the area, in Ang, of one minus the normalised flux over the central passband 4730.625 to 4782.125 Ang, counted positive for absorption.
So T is 2.0 Ang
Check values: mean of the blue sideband 9.26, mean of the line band 9.1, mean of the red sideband 9.68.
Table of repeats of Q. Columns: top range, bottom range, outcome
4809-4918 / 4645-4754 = 1.08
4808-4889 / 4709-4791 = 1.05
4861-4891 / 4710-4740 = 1.18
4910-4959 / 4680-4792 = 1.07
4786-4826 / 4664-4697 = 1.09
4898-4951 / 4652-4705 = 1.07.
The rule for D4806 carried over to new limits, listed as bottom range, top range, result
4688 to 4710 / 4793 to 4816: 1.10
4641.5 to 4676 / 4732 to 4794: 1.06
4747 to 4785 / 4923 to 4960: 1.06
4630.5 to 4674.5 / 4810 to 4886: 1.08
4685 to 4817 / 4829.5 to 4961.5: 1.06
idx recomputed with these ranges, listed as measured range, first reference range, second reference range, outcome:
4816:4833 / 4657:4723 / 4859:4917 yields 0.8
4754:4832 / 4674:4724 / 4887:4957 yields -2.4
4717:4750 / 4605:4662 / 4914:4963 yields 1.4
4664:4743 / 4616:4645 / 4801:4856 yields 2.2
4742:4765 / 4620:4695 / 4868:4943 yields -0.5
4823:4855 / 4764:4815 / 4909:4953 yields 2.6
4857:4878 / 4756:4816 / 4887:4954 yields -4.4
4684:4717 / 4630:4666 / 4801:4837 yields 1.9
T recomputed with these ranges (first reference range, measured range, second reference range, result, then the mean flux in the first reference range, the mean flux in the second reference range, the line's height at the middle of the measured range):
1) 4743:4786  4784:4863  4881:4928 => -4.2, 9.15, 8.6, 8.92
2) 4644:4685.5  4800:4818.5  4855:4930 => 1.0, 9.18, 9.25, 9.23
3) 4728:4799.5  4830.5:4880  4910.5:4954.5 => -1.3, 9.23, 8.95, 9.08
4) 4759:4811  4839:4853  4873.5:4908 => 1.1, 9.28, 8.61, 8.9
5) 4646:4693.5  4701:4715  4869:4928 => 0.8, 9.11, 8.44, 9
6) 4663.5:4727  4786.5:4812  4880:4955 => -1.6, 8.81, 8.85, 8.83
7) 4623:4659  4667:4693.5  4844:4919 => 1.6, 9.41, 9.16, 9.37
